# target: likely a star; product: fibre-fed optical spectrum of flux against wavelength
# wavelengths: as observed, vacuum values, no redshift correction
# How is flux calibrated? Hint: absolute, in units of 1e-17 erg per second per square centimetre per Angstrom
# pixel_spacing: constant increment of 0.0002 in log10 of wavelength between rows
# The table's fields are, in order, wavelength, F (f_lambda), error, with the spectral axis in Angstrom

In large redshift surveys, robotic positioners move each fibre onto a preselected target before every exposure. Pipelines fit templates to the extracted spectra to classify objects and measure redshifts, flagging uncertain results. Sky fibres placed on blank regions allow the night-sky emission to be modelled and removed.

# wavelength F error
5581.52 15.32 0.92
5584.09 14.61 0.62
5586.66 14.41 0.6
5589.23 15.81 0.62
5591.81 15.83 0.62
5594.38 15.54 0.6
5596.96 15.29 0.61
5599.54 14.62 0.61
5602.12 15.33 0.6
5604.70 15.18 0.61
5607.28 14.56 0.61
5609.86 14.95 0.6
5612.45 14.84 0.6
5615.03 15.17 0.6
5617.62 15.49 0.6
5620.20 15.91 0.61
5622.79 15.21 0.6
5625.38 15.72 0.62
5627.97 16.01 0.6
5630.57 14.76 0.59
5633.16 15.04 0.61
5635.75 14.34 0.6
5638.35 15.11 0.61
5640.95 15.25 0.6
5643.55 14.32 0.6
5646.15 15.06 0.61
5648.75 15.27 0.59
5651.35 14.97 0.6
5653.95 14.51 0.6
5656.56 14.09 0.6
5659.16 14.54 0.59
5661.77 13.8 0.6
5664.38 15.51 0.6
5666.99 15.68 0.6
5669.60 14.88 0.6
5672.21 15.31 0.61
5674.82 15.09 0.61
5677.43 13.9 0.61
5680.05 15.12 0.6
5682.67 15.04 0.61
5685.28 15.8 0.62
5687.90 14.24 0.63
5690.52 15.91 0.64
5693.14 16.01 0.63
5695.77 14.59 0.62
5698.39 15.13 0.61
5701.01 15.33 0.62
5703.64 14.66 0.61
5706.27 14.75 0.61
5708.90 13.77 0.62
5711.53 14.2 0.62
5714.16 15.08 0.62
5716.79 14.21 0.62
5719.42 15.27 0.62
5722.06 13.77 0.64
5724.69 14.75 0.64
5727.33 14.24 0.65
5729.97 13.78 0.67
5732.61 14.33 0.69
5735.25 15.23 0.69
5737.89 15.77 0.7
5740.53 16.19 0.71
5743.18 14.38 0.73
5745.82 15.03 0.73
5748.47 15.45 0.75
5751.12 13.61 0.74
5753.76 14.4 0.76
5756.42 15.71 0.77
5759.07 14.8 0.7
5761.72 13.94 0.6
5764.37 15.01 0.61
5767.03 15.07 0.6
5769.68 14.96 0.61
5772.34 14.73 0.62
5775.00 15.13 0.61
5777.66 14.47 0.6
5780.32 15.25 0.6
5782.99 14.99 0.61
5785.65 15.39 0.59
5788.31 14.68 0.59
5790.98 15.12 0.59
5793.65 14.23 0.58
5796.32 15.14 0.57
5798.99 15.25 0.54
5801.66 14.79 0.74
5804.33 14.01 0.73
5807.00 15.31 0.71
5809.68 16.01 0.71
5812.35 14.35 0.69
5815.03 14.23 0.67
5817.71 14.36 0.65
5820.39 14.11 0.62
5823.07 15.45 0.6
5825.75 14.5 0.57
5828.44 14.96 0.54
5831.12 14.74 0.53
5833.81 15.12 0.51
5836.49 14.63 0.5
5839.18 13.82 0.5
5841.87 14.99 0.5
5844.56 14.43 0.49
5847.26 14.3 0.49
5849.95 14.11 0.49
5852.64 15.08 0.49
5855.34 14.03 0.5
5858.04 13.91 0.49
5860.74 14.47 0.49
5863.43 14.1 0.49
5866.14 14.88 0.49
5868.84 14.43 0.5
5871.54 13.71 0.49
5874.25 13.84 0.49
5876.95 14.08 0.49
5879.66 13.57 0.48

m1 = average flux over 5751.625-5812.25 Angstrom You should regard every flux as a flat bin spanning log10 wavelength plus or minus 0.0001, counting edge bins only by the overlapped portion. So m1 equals 14.9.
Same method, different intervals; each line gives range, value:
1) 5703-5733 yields 14.4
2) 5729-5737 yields 14.6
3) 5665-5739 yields 14.9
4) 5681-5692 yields 15.3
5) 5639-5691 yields 14.9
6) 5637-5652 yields 15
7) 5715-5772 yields 14.8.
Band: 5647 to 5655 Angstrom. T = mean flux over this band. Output 14.9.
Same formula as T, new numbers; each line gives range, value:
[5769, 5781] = 14.9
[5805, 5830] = 14.8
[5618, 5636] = 15.4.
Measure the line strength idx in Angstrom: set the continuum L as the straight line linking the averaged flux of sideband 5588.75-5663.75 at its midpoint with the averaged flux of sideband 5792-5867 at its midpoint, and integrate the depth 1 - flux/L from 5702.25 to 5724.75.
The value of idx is 0.6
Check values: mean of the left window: 15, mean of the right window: 14.6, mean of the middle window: 14.5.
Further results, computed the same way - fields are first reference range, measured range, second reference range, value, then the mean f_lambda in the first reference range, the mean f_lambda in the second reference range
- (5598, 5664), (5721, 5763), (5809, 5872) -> 0.0 Angstrom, 15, 14.5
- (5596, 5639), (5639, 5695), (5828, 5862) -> 0.2 Angstrom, 15.1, 14.5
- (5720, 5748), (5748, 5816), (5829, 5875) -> -1.0 Angstrom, 14.8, 14.4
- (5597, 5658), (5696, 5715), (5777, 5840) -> 0.3 Angstrom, 15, 14.8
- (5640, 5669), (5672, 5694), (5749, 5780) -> -0.5 Angstrom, 14.8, 14.8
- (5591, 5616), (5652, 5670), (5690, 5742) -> 0.3 Angstrom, 15.1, 14.8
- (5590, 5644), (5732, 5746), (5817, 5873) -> -0.4 Angstrom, 15.2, 14.5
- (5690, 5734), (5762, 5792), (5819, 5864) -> -0.7 Angstrom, 14.7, 14.5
